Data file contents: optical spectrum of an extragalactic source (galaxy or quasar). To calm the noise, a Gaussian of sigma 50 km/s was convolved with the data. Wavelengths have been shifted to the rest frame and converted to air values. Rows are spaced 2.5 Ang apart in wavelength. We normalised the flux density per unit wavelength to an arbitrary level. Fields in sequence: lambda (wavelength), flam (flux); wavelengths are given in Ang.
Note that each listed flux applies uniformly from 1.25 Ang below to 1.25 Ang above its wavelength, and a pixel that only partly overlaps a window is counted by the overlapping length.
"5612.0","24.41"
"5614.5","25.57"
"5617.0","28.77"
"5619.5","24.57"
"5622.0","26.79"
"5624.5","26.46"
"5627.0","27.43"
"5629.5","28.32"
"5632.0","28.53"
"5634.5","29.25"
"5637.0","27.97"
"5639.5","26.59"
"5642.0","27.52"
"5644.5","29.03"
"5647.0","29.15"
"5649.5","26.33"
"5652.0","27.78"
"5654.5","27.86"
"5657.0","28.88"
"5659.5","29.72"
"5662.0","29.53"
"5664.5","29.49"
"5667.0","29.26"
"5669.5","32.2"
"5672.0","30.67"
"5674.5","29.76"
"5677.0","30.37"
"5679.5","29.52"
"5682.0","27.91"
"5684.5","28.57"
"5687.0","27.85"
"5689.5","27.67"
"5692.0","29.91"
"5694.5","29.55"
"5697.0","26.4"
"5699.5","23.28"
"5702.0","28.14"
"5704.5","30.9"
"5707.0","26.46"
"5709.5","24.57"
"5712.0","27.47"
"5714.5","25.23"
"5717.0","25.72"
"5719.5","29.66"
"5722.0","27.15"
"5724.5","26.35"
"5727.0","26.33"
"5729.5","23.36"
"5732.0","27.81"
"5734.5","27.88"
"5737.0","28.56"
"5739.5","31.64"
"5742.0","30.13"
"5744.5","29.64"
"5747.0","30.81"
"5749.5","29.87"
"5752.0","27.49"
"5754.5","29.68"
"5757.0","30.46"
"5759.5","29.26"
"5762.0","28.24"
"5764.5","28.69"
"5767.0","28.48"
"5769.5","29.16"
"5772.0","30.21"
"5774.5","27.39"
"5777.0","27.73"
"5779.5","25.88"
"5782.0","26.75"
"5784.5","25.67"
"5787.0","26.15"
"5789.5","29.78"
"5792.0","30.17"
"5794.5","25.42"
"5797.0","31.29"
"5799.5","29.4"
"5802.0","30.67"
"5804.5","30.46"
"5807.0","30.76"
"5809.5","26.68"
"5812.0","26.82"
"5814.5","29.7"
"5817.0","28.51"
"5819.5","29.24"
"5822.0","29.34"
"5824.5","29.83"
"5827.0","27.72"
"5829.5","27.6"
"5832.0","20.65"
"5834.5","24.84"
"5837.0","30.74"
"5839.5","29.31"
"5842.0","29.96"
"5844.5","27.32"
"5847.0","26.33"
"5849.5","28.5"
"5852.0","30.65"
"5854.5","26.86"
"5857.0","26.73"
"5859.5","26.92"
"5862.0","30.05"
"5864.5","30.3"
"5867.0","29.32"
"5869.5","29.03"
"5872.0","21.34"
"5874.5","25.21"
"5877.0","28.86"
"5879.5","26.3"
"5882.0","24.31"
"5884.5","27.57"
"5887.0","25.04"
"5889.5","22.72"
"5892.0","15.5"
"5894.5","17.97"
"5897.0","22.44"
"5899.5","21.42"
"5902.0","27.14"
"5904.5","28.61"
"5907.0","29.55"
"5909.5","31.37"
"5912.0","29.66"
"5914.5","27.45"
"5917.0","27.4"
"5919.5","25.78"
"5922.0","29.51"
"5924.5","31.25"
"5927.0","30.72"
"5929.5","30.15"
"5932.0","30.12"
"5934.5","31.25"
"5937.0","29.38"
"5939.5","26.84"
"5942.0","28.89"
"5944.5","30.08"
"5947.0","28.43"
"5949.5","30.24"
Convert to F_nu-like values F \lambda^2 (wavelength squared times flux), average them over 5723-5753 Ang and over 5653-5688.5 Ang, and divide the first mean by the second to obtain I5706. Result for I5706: 1.0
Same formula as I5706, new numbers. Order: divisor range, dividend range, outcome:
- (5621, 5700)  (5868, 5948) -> 1.03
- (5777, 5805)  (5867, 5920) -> 0.94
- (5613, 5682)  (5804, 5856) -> 1.06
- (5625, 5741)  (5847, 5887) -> 1.04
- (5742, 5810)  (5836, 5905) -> 0.94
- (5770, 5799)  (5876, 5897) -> 0.87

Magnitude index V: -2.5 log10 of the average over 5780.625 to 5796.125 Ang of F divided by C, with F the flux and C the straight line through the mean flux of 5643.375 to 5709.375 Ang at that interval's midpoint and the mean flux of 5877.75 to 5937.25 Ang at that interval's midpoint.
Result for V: 0.01 mag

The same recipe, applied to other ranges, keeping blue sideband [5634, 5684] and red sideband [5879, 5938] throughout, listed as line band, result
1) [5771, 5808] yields -0.03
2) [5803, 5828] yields -0.05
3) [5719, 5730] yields 0.07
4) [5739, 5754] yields -0.06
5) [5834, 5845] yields -0.05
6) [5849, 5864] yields -0.05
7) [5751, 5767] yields -0.03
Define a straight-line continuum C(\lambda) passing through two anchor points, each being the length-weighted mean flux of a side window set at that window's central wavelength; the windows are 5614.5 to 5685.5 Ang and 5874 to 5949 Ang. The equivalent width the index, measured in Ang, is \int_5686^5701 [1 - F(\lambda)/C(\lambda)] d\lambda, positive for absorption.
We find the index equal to 0.41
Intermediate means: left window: 28.5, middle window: 27.4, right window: 27.1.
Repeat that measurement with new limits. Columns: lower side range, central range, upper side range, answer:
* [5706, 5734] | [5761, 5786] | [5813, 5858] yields -0.6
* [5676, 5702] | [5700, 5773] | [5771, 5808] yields 0.2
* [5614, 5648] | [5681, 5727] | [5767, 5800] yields 0.8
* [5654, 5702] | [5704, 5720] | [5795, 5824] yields 1.2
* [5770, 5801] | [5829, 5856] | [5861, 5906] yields -1.2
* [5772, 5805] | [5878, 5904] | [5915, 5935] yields 5.2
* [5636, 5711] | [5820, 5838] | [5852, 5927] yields -0.1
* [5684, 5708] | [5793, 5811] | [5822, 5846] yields -1.0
